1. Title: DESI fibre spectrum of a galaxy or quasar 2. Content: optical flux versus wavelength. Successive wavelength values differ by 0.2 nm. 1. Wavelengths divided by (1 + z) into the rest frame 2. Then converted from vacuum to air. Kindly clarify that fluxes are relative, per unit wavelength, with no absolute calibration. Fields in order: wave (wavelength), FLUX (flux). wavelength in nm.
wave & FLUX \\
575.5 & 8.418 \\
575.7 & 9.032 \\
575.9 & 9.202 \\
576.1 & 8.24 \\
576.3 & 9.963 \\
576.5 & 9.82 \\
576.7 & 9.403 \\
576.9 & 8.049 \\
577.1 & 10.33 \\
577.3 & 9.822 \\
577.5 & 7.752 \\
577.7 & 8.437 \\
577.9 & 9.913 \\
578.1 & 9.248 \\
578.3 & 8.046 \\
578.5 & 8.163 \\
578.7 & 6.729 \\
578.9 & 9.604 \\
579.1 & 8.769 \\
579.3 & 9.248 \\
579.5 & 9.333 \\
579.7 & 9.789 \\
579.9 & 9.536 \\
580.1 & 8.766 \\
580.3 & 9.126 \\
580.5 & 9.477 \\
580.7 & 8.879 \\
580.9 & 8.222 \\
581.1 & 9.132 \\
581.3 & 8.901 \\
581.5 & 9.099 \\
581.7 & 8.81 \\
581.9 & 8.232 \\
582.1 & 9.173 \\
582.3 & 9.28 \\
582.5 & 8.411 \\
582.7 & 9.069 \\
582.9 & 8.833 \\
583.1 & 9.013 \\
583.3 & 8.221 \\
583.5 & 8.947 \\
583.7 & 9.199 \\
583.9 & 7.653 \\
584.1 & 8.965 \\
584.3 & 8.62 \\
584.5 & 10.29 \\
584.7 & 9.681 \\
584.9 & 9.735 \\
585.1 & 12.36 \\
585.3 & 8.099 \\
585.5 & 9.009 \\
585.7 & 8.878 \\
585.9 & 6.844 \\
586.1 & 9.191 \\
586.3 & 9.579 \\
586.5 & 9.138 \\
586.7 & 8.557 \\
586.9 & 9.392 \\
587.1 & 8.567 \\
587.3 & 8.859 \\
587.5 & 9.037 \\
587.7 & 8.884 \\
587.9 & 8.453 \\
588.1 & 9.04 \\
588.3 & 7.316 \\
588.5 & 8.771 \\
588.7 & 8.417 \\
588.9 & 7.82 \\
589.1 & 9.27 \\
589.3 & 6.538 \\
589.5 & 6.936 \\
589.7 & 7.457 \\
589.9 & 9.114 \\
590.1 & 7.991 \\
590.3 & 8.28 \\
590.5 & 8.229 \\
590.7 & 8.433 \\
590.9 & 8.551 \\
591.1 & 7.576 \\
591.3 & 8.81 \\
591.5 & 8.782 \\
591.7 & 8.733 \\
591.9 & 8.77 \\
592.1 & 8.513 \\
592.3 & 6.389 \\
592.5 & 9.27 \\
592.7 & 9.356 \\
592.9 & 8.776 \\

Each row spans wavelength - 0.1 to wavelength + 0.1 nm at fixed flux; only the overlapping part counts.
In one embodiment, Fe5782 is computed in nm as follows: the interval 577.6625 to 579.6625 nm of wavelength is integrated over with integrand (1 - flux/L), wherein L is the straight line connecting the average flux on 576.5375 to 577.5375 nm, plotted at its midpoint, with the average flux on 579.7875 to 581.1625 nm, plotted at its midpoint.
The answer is 0.07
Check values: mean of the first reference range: 9.2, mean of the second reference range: 9.02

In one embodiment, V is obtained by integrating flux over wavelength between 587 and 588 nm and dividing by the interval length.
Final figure 8.76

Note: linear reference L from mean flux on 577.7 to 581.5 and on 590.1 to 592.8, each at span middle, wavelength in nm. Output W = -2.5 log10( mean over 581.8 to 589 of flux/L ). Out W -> -0.024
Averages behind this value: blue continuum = 8.93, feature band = 8.88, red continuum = 8.42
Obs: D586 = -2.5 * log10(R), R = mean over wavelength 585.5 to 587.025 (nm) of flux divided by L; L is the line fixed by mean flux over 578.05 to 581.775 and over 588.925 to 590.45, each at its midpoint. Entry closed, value -0.07 mag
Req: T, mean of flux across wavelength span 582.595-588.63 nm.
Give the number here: 8.94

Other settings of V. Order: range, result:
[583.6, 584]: 8.43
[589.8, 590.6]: 8.4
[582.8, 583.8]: 8.84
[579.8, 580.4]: 9.14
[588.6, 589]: 8.12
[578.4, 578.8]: 7.45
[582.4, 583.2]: 8.83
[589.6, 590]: 8.29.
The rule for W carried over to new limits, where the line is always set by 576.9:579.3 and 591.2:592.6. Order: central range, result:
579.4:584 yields -0.03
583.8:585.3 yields -0.10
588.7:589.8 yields 0.11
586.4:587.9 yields -0.04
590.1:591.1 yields 0.03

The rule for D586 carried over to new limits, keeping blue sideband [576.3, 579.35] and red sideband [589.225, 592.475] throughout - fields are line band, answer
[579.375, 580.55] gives -0.07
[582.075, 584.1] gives -0.02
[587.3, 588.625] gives -0.04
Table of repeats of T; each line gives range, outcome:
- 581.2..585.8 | 9.06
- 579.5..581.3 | 9.12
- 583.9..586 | 9.17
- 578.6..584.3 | 8.87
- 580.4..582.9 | 8.89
